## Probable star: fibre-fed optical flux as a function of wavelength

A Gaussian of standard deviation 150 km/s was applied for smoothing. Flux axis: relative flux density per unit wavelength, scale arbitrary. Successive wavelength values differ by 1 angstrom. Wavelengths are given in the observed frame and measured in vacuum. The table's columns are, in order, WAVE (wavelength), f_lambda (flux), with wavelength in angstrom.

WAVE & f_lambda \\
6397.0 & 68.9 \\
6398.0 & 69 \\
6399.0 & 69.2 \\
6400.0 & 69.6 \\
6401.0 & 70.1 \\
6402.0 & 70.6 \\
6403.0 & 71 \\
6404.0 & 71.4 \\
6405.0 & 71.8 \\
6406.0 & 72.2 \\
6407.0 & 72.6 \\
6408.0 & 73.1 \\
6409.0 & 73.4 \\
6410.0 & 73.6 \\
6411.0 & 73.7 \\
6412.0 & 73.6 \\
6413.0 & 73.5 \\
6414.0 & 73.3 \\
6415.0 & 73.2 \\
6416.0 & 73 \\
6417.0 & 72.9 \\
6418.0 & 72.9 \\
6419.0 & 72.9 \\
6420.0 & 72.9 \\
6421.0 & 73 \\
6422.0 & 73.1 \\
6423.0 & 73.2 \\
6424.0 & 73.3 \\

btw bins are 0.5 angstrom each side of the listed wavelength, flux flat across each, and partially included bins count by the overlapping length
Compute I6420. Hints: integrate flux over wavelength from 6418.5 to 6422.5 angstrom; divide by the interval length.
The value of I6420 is 73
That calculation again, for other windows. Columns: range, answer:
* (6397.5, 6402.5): 69.7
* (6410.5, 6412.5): 73.7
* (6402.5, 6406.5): 71.6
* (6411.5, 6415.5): 73.4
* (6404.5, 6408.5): 72.4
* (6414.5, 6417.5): 73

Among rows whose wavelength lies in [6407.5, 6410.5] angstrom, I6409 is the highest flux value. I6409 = 73.6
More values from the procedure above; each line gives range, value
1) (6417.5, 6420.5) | 72.9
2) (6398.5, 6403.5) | 71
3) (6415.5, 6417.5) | 73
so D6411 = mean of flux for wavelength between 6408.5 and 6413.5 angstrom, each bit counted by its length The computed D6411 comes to 73.6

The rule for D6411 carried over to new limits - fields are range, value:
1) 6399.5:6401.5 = 69.8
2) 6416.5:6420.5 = 72.9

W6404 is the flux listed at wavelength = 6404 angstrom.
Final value 71.4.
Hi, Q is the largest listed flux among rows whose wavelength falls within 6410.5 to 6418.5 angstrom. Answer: 73.7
